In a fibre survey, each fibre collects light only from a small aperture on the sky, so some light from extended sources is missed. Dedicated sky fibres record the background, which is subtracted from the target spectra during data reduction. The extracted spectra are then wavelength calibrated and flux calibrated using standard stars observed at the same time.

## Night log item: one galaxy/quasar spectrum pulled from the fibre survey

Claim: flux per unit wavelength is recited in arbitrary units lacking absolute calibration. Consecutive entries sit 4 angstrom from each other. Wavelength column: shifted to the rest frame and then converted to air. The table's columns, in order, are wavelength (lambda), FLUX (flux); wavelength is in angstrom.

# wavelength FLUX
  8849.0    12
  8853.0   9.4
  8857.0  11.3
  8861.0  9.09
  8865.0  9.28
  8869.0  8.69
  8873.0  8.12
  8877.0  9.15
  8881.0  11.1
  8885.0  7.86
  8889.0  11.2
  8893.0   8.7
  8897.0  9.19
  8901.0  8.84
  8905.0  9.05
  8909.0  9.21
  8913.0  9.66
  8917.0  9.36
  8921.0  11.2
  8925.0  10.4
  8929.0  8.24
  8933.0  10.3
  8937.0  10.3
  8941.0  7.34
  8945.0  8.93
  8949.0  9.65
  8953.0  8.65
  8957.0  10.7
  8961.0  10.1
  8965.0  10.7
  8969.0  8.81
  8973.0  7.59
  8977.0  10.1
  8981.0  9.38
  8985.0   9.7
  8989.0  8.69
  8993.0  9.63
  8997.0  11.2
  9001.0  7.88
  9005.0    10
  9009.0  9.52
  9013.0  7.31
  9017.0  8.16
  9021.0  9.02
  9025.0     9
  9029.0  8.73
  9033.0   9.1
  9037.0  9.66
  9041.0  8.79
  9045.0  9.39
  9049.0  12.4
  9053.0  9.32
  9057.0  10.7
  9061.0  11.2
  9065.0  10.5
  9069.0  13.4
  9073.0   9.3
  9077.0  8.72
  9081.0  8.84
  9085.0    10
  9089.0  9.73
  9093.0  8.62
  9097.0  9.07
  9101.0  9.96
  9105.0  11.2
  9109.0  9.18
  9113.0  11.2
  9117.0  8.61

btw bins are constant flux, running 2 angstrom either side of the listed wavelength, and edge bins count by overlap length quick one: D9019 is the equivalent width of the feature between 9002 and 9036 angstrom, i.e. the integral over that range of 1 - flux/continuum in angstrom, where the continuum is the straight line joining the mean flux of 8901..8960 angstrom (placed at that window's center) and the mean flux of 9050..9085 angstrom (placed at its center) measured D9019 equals 3.9 angstrom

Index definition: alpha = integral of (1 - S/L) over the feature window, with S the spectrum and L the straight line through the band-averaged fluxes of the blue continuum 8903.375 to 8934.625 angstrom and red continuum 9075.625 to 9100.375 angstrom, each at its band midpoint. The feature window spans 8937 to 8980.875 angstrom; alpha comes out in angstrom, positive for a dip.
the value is 1.2 angstrom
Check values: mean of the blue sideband 9.68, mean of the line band 9.31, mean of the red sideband 9.22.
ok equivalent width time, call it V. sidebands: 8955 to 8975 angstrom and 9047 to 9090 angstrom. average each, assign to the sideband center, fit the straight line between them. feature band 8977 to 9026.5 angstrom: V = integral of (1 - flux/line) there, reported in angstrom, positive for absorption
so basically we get 3.5 angstrom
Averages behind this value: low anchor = 9.58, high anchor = 10.4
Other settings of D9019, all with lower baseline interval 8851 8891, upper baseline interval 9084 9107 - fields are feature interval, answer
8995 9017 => 1.30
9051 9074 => -2.56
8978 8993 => 0.43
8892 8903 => 0.71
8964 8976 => 0.80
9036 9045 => 0.45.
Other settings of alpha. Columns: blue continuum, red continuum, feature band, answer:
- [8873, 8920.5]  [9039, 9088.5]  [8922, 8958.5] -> 0.7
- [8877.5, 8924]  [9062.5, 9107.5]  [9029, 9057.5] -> 0.2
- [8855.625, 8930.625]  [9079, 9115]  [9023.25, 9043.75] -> 1.3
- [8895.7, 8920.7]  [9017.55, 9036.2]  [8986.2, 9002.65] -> -0.6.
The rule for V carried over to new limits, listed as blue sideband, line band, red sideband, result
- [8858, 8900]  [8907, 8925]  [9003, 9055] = -1.3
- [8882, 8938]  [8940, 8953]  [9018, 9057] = 1.1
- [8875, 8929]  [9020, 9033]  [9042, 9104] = 1.3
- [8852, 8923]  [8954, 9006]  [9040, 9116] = 1.1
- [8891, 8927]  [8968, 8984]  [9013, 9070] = 1.0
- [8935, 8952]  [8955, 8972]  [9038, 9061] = -1.3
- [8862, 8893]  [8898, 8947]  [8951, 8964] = 1.1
